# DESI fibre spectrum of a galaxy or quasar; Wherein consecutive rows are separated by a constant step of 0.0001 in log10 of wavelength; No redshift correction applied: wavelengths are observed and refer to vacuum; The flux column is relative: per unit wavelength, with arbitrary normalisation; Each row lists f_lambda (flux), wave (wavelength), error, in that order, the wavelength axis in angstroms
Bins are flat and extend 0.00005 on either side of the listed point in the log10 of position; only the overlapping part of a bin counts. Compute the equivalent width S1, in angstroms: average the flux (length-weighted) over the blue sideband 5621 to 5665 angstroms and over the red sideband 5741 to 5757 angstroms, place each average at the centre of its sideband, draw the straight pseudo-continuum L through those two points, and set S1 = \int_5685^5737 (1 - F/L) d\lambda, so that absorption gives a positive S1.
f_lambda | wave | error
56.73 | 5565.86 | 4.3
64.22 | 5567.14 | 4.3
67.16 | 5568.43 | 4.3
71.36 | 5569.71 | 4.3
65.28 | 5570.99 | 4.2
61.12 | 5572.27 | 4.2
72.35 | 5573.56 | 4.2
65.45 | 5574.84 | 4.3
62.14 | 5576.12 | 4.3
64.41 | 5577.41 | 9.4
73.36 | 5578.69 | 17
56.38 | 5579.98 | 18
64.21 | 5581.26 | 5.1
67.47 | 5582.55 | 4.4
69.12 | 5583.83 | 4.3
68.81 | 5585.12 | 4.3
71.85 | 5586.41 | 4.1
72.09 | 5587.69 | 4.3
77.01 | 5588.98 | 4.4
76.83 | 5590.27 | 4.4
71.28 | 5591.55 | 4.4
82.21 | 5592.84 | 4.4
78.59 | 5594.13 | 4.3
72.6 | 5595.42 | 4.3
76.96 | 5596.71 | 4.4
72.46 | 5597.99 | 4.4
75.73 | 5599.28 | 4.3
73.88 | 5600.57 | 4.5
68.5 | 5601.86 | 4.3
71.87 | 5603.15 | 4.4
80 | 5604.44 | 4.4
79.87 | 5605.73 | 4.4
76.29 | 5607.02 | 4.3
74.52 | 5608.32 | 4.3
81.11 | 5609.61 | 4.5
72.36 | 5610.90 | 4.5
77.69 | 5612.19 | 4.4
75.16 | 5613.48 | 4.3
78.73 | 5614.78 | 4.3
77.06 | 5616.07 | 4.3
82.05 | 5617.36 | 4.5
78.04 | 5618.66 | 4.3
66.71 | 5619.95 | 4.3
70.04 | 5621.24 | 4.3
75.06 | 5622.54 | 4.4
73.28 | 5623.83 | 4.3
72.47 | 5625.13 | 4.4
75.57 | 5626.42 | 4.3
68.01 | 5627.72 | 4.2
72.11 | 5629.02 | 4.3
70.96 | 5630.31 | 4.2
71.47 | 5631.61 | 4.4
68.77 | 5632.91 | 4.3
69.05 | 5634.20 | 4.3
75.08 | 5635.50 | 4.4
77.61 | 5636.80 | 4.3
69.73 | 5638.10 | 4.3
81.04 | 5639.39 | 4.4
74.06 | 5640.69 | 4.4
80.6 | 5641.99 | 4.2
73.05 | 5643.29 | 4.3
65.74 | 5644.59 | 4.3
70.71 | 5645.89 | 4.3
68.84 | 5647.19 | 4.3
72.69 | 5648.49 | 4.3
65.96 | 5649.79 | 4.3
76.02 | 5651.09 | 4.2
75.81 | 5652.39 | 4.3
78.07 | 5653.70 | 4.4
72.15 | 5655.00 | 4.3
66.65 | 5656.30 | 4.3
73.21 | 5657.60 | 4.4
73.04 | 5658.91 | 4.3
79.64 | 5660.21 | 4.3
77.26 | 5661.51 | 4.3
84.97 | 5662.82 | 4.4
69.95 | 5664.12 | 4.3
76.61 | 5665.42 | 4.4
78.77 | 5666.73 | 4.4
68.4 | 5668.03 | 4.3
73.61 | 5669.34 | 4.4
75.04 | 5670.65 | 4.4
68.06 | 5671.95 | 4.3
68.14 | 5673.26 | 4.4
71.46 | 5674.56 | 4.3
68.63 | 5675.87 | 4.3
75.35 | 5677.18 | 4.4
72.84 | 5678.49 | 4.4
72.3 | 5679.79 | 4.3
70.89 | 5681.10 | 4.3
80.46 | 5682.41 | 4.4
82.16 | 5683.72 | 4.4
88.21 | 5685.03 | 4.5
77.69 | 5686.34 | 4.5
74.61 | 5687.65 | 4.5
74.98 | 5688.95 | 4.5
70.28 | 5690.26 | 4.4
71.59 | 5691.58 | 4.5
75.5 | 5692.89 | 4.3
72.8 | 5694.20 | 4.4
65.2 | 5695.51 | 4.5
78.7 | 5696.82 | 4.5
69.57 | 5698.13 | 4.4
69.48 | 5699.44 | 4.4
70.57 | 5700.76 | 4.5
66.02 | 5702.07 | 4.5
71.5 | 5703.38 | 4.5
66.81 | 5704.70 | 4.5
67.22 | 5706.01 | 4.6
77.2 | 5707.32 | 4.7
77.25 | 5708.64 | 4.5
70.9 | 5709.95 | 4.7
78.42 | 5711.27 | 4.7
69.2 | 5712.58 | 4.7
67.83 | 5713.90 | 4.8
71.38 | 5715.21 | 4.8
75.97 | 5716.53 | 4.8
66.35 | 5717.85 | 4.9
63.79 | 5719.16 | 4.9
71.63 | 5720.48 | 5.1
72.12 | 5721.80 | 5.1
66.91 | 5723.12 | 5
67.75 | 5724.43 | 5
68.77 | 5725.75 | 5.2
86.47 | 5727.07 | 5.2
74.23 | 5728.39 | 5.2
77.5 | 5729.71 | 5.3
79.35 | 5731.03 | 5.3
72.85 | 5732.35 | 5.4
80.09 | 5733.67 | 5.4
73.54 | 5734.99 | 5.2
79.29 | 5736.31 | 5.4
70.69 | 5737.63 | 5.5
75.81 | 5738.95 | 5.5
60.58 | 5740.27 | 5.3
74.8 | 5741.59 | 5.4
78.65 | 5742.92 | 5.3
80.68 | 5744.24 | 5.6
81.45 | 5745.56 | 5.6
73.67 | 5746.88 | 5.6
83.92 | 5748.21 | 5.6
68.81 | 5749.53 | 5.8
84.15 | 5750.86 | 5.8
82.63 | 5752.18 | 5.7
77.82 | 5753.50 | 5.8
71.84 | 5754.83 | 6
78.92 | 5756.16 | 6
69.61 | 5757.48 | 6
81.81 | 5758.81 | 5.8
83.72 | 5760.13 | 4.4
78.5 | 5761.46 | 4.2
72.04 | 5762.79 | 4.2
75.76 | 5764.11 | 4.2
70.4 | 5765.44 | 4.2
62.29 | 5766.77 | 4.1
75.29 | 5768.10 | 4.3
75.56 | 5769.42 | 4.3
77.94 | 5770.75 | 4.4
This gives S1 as 2.4 angstroms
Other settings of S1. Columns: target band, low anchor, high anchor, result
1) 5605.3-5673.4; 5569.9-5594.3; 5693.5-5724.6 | -3.9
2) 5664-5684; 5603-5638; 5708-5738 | 0.1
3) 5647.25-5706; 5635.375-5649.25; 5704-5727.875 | -0.7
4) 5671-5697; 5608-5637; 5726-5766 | 0.5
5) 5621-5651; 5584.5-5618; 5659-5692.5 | 1.2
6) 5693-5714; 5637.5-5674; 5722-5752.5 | 1.0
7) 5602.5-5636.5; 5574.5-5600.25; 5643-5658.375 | -1.5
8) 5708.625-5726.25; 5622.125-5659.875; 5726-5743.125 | 1.1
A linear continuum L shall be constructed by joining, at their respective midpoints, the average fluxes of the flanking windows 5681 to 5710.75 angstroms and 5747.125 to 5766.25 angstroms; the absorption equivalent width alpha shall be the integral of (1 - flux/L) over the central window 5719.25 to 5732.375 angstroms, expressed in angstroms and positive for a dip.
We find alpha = 0.3 angstroms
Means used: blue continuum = 73.5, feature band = 73.3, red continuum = 76.9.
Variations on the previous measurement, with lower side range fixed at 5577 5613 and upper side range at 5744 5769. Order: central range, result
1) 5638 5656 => 0.26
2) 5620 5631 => 0.29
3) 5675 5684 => 0.07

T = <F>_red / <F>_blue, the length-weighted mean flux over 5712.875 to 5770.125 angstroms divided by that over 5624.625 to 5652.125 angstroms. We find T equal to 1.03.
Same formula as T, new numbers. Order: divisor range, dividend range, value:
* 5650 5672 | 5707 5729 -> 0.97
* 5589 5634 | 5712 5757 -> 1.00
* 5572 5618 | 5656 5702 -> 1.01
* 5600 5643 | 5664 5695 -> 1.00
